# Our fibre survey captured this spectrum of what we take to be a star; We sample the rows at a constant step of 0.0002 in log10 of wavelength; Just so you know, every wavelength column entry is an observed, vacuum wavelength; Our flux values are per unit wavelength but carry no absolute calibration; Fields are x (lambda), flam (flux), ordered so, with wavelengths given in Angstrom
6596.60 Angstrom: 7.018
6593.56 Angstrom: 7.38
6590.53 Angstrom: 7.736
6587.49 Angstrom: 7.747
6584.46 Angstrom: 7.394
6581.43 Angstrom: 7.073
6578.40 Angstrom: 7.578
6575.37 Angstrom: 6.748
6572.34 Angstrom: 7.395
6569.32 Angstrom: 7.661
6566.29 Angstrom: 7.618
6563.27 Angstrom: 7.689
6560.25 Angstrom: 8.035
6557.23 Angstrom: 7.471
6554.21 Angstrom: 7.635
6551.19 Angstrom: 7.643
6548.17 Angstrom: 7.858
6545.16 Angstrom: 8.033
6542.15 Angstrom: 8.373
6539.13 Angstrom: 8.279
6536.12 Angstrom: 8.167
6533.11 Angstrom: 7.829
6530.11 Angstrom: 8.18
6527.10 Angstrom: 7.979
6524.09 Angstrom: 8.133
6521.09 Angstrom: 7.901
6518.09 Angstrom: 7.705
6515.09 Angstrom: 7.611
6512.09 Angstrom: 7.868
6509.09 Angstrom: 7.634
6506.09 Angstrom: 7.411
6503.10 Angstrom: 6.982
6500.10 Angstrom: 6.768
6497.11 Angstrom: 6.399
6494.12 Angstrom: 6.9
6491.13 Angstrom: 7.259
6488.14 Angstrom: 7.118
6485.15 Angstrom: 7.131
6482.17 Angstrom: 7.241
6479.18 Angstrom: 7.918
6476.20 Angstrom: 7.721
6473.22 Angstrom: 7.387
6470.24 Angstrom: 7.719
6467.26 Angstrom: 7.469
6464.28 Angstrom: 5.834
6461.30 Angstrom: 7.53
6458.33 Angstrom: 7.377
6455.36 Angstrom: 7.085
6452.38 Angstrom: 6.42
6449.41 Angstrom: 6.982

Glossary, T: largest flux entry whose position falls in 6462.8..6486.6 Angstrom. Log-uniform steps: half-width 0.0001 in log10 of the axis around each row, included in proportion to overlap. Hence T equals 7.918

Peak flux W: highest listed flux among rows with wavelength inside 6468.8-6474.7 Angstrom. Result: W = 7.719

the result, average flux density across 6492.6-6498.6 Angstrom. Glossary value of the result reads 6.65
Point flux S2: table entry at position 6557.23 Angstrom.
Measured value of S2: 7.471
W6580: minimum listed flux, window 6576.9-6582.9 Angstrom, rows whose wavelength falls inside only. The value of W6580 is 7.073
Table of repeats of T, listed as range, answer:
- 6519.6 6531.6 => 8.18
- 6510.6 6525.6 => 8.133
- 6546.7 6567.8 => 8.035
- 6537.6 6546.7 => 8.373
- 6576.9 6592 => 7.747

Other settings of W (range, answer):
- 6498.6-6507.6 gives 7.411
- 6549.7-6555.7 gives 7.643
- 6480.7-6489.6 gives 7.241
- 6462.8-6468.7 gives 7.469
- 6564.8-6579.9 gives 7.661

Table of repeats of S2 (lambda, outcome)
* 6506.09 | 7.411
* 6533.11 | 7.829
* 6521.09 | 7.901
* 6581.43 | 7.073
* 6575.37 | 6.748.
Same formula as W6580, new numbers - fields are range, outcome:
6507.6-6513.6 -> 7.634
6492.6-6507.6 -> 6.399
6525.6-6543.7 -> 7.829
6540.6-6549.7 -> 7.858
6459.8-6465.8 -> 5.834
